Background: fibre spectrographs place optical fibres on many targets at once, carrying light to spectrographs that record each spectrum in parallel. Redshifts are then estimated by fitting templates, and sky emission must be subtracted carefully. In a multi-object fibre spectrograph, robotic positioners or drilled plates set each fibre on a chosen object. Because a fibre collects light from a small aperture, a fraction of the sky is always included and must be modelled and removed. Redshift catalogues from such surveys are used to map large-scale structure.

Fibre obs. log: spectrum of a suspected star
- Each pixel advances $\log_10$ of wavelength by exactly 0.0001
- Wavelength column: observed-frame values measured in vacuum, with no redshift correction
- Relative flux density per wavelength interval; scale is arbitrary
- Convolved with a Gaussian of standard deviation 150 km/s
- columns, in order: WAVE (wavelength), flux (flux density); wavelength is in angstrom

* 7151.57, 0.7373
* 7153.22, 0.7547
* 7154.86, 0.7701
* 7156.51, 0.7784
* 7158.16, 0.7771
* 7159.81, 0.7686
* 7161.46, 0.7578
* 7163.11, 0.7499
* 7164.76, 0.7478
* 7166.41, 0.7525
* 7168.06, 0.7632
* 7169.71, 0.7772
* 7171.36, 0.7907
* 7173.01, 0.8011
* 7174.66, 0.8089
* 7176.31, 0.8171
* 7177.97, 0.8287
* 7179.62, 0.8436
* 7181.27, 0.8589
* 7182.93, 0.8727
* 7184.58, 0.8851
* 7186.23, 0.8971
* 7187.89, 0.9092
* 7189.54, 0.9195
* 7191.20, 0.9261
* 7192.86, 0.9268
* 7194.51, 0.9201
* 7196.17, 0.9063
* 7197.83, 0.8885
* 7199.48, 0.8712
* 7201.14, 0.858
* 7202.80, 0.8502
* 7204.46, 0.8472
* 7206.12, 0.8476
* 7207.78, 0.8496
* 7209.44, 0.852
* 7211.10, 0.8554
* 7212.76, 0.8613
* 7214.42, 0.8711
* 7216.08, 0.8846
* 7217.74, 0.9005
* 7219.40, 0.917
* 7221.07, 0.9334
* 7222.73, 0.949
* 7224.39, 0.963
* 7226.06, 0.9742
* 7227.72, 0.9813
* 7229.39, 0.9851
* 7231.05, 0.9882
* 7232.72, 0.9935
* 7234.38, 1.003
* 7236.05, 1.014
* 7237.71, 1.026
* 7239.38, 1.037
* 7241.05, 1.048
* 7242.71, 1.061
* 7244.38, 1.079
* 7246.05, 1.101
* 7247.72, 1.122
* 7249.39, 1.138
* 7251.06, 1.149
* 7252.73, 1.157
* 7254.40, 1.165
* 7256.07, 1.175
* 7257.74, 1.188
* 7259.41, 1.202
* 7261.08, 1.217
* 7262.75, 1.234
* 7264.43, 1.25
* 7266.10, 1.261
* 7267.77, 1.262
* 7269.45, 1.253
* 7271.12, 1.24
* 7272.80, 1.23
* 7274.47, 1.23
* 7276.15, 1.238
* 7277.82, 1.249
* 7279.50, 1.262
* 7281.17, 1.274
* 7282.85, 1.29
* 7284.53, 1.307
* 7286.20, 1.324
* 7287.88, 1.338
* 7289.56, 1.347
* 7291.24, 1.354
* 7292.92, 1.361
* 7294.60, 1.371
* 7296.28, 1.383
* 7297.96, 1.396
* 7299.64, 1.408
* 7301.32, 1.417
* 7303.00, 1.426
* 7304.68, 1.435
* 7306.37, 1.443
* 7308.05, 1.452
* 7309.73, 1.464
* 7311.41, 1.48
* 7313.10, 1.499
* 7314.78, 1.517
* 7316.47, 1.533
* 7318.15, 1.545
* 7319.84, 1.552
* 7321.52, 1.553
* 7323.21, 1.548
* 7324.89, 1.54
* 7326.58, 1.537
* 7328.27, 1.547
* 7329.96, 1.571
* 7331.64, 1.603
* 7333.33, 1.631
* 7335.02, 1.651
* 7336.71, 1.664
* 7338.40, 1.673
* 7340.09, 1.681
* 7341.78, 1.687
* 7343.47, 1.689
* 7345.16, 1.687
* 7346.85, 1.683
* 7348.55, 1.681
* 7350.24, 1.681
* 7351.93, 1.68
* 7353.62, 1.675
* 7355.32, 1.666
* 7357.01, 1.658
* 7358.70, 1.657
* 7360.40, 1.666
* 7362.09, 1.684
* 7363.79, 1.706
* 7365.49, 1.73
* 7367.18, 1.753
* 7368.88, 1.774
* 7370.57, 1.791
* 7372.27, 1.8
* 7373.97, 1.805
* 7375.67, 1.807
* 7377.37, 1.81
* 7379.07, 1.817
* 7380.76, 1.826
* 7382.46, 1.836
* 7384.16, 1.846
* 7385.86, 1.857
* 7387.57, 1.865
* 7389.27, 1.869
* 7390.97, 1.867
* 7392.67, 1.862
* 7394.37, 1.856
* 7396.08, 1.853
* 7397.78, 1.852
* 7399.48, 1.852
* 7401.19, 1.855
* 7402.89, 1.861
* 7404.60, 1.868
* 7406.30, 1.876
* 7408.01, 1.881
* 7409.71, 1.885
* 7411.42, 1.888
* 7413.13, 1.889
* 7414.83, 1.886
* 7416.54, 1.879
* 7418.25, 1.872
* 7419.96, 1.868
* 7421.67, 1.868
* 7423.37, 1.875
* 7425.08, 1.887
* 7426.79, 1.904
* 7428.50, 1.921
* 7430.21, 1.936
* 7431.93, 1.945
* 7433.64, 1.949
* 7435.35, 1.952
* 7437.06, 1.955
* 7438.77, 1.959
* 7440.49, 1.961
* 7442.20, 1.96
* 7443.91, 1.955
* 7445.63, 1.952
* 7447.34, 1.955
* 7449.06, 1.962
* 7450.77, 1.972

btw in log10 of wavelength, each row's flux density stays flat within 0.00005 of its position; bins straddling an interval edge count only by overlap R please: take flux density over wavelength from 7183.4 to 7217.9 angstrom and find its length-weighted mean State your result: 0.882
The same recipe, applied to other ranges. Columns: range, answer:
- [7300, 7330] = 1.5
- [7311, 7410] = 1.72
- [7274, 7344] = 1.46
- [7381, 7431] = 1.87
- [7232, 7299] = 1.21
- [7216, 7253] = 1.02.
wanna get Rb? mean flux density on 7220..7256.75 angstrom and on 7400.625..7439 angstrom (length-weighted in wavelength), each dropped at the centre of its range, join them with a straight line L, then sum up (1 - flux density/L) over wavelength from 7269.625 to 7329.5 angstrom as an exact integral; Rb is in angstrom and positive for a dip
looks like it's -3.0 angstrom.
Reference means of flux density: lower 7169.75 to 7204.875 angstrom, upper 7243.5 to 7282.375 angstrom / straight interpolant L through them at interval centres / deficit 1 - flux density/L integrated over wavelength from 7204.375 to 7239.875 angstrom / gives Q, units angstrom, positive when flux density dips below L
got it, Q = 3.1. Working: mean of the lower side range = 0.866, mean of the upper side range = 1.2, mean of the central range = 0.934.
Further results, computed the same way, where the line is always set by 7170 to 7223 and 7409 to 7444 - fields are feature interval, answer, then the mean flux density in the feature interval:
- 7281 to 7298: -0.6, 1.34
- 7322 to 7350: -2.3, 1.63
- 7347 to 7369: -1.2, 1.69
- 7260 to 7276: -0.6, 1.24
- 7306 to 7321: -1.1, 1.5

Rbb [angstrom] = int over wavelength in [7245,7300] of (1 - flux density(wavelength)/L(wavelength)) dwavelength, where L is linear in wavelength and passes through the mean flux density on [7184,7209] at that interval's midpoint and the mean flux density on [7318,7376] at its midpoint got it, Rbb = 1.0 angstrom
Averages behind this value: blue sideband 0.886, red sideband 1.66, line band 1.25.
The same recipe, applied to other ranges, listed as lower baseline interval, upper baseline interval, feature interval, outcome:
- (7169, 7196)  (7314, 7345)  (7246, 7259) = 0.6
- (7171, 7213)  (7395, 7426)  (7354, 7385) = -1.3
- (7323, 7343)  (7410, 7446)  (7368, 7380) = -0.4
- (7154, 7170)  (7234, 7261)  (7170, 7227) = 1.9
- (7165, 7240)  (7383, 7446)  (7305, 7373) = -3.9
